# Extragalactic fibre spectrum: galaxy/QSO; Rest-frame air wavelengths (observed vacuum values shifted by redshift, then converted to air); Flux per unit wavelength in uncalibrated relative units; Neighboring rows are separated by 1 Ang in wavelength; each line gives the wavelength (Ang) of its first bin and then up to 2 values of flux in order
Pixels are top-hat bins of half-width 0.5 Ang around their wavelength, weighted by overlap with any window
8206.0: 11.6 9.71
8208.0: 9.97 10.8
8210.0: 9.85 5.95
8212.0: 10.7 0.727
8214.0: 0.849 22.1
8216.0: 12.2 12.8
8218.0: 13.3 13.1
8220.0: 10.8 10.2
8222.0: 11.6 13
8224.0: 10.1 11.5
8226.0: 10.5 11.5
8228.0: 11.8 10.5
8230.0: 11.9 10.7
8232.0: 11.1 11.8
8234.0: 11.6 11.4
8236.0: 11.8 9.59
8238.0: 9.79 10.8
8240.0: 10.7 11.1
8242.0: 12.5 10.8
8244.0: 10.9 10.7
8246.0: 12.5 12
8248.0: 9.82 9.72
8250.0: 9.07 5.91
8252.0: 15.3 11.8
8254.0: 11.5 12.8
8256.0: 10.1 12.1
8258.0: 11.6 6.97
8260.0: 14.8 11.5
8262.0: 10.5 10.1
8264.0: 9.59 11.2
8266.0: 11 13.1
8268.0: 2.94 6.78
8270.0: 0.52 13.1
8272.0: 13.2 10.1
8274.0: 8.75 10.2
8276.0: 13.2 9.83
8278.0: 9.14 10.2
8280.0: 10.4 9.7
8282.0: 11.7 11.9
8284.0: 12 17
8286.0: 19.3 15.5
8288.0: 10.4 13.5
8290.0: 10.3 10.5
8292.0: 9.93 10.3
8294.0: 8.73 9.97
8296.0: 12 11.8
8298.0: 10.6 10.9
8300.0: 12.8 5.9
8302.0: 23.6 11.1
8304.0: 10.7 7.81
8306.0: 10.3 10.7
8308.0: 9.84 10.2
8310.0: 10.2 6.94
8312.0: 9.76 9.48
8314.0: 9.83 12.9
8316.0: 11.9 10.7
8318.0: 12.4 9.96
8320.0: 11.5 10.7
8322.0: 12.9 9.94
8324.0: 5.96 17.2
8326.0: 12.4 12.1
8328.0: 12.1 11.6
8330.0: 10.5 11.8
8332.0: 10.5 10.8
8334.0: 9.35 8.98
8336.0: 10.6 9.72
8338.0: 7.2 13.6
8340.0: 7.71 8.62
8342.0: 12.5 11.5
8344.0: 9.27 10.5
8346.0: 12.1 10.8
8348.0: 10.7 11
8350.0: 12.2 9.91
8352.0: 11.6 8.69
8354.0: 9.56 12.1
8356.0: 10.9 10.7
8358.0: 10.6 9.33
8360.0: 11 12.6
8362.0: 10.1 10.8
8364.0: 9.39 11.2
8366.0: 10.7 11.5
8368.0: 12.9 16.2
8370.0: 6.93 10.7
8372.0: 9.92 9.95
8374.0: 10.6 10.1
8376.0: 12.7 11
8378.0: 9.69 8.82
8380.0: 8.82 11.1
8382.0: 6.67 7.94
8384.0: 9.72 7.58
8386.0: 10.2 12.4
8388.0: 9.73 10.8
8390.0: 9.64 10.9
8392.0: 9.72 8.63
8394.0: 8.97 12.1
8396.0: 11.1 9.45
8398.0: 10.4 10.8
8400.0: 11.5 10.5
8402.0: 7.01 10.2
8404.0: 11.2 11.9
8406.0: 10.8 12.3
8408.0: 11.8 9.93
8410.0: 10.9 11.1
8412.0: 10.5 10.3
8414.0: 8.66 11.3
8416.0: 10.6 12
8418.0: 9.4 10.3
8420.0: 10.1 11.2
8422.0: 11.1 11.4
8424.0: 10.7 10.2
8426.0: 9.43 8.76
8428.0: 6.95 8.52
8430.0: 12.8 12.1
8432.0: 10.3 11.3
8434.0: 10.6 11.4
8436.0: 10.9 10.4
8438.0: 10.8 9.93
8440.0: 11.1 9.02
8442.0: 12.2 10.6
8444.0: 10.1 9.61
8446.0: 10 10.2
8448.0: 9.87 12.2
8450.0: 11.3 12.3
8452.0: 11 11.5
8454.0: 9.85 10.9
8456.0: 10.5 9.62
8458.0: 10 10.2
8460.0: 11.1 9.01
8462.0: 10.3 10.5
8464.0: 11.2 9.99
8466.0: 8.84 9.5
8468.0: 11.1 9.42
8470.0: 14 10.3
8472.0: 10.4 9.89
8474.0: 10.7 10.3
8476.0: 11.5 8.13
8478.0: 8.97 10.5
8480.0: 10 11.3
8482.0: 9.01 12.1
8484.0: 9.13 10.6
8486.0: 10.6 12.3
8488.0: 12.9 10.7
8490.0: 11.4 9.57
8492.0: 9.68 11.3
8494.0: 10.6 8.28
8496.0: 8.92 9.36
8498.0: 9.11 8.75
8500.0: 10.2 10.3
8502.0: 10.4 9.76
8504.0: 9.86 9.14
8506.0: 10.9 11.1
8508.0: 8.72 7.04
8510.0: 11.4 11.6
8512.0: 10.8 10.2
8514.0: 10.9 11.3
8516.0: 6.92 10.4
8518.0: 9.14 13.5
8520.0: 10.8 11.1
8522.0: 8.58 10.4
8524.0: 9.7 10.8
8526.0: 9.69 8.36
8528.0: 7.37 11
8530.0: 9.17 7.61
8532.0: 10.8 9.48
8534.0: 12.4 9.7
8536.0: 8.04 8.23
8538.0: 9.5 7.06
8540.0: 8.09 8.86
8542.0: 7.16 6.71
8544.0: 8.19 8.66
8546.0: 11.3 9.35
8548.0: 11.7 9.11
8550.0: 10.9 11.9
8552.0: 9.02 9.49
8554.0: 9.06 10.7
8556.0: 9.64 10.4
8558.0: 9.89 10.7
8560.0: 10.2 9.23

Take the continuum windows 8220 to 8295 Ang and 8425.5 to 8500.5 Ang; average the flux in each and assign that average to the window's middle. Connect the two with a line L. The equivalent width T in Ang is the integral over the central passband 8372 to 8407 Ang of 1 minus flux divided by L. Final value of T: 1.54 Ang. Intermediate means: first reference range 10.9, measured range 10.1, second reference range 10.4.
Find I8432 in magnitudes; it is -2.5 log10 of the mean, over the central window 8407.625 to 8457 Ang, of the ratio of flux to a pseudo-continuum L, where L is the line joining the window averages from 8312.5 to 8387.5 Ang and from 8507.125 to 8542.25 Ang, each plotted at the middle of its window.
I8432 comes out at -0.04 mag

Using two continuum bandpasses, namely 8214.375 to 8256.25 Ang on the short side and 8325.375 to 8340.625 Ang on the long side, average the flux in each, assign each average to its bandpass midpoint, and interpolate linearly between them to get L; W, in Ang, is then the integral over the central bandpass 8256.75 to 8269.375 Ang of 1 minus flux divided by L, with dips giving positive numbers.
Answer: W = 1.2 Ang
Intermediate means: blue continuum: 11.5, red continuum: 10.6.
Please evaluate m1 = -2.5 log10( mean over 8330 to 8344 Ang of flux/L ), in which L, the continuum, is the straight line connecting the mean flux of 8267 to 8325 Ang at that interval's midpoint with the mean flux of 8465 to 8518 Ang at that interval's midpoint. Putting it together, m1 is 0.05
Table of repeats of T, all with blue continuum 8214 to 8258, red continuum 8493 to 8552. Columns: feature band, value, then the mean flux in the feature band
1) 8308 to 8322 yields 0.5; 10.6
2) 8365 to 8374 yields -0.4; 11.1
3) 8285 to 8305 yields -1.8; 12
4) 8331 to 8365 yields 0.7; 10.5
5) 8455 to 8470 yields -0.3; 10.2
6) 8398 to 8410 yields -0.4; 10.7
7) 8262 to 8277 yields 2.1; 9.6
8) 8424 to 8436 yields 0.0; 10.3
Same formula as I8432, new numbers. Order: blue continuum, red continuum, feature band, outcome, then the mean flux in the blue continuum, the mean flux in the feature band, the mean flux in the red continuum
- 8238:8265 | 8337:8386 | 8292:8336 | -0.03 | 11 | 10.9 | 10.4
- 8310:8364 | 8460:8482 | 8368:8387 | 0.05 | 10.7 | 10.1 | 10.3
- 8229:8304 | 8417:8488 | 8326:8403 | 0.03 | 11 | 10.4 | 10.5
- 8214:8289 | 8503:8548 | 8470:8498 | -0.06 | 11.2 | 10.4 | 9.59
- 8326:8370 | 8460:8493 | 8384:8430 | 0.03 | 10.8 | 10.3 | 10.5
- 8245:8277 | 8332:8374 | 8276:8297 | -0.12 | 10.4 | 11.7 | 10.6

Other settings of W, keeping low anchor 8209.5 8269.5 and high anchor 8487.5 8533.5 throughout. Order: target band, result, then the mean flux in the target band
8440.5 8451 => -0.5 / 10.6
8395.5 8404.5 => 0.0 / 10.2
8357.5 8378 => -1.0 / 10.9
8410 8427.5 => -0.3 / 10.4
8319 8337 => -1.0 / 11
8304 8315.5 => 0.7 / 9.85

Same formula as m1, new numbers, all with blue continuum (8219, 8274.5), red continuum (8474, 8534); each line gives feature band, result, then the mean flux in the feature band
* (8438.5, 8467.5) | -0.02 mag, 10.4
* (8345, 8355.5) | -0.04 mag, 10.8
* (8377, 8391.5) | 0.08 mag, 9.62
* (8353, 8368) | -0.03 mag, 10.8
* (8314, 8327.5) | -0.10 mag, 11.5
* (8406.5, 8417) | -0.05 mag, 10.8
